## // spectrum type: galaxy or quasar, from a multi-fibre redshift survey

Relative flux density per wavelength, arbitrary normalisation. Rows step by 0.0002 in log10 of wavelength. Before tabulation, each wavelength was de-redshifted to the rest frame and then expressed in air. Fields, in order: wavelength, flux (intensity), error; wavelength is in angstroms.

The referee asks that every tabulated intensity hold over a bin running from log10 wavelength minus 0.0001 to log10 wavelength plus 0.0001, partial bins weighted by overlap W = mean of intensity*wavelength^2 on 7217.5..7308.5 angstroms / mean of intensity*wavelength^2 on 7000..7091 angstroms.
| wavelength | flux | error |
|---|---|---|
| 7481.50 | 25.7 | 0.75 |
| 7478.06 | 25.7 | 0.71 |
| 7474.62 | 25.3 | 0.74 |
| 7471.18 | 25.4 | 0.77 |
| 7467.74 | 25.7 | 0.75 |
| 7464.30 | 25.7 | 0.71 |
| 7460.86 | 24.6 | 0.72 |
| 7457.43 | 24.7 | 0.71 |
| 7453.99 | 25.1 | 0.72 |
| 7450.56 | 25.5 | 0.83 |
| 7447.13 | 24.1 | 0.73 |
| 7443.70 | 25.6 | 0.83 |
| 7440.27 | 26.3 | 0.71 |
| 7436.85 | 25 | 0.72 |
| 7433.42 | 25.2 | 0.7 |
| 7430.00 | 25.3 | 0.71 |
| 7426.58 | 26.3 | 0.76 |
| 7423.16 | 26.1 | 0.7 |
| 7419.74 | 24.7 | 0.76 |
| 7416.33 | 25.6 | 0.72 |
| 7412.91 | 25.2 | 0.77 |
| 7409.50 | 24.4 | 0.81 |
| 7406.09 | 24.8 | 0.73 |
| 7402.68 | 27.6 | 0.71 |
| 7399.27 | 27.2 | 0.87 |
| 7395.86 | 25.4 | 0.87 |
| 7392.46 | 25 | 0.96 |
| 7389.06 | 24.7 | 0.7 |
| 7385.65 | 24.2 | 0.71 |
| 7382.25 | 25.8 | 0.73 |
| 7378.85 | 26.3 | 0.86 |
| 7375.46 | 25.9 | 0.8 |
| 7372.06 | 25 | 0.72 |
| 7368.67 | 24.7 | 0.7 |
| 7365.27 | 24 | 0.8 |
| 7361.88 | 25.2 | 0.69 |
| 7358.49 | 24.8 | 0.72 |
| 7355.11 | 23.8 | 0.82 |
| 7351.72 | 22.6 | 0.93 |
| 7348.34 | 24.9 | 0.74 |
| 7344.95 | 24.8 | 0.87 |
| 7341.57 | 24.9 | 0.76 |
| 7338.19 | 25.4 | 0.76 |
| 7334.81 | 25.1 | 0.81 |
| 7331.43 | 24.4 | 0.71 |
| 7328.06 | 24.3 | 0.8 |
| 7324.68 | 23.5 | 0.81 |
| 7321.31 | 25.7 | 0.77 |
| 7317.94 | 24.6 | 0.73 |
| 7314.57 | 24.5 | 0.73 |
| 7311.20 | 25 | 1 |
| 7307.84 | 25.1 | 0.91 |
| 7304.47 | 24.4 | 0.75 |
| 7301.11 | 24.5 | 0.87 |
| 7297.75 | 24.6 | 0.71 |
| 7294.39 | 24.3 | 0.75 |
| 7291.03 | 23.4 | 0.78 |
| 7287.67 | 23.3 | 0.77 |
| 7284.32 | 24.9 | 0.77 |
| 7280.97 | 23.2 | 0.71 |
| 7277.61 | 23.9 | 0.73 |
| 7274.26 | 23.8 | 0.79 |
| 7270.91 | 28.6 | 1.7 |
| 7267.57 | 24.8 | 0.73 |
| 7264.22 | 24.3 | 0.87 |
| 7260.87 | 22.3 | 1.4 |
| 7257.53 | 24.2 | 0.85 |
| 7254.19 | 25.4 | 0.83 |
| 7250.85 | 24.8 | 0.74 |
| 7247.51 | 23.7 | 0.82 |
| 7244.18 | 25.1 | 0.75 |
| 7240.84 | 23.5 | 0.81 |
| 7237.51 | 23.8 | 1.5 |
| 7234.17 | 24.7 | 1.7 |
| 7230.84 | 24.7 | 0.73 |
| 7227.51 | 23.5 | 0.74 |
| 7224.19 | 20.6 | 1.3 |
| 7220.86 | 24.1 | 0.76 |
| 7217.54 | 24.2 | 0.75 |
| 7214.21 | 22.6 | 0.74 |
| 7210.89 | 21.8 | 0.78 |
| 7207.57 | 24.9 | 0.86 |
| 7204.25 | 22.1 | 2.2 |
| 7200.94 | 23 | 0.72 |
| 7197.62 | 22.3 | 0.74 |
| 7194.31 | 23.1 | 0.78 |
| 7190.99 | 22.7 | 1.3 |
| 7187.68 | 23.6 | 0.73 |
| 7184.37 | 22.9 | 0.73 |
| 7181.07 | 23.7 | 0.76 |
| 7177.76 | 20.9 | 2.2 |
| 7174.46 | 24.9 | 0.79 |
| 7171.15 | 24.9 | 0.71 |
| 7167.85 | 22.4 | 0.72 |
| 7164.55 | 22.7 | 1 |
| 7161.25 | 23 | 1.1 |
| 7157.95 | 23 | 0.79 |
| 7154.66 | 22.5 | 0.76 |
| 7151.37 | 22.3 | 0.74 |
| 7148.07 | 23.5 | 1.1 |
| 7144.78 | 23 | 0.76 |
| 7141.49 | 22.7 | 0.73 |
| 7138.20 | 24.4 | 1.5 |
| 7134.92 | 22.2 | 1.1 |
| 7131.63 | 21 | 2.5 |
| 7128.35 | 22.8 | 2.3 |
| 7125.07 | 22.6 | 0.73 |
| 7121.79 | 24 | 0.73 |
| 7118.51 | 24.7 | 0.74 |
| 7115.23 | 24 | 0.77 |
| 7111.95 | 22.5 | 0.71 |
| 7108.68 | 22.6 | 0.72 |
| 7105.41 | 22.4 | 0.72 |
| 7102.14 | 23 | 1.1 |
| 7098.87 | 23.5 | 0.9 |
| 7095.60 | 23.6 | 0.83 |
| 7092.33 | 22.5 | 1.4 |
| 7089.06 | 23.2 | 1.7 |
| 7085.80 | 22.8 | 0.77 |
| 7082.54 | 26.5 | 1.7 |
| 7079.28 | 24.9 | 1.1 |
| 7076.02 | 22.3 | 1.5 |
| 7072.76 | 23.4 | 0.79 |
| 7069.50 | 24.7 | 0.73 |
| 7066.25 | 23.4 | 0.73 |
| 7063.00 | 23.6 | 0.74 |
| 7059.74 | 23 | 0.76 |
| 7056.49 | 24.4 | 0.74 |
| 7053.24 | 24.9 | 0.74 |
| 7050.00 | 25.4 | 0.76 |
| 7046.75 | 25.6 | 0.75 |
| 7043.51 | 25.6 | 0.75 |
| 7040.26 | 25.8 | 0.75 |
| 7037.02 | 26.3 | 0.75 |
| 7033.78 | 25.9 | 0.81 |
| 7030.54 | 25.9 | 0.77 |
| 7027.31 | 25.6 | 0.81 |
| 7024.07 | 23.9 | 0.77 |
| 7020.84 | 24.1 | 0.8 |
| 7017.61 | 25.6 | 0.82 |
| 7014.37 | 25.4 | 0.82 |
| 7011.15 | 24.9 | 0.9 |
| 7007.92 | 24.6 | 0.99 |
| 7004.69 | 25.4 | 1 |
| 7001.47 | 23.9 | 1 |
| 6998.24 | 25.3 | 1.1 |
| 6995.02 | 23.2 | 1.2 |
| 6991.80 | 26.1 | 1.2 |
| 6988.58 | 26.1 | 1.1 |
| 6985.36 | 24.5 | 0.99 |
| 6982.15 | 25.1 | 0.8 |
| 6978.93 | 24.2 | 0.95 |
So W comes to 1.0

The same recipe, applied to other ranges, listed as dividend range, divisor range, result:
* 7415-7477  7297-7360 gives 1.06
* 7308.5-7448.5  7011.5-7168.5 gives 1.14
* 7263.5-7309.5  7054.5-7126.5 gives 1.10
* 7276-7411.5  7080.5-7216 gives 1.13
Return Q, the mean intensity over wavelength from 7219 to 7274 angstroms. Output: 24.2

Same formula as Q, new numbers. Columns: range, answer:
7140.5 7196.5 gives 23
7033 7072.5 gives 24.8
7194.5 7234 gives 23.1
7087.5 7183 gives 23.1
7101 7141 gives 23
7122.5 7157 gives 22.7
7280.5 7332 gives 24.4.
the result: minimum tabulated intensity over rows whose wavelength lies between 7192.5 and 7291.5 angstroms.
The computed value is 20.6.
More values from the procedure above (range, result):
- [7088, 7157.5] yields 21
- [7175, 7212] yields 20.9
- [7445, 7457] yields 24.1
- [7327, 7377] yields 22.6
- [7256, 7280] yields 22.3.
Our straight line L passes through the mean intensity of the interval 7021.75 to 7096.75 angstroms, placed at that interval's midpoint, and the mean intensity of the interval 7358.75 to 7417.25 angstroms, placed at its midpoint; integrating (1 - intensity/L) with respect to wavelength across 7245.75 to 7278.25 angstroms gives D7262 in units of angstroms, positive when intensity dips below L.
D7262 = 0.5 angstroms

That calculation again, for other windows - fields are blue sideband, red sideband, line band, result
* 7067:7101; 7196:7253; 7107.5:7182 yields 1.8 angstroms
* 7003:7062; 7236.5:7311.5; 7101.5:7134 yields 2.5 angstroms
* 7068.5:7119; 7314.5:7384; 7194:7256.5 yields 1.5 angstroms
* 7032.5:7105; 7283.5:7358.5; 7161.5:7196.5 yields 1.7 angstroms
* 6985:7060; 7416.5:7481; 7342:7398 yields 1.1 angstroms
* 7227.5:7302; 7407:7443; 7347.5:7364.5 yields 0.5 angstroms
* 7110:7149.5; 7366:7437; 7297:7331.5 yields 0.1 angstroms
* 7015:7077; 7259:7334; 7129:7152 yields 1.7 angstroms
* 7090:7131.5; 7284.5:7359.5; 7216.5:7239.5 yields 0.2 angstroms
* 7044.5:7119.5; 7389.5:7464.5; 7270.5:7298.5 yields 0.6 angstroms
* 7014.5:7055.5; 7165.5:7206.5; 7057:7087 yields 1.1 angstroms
